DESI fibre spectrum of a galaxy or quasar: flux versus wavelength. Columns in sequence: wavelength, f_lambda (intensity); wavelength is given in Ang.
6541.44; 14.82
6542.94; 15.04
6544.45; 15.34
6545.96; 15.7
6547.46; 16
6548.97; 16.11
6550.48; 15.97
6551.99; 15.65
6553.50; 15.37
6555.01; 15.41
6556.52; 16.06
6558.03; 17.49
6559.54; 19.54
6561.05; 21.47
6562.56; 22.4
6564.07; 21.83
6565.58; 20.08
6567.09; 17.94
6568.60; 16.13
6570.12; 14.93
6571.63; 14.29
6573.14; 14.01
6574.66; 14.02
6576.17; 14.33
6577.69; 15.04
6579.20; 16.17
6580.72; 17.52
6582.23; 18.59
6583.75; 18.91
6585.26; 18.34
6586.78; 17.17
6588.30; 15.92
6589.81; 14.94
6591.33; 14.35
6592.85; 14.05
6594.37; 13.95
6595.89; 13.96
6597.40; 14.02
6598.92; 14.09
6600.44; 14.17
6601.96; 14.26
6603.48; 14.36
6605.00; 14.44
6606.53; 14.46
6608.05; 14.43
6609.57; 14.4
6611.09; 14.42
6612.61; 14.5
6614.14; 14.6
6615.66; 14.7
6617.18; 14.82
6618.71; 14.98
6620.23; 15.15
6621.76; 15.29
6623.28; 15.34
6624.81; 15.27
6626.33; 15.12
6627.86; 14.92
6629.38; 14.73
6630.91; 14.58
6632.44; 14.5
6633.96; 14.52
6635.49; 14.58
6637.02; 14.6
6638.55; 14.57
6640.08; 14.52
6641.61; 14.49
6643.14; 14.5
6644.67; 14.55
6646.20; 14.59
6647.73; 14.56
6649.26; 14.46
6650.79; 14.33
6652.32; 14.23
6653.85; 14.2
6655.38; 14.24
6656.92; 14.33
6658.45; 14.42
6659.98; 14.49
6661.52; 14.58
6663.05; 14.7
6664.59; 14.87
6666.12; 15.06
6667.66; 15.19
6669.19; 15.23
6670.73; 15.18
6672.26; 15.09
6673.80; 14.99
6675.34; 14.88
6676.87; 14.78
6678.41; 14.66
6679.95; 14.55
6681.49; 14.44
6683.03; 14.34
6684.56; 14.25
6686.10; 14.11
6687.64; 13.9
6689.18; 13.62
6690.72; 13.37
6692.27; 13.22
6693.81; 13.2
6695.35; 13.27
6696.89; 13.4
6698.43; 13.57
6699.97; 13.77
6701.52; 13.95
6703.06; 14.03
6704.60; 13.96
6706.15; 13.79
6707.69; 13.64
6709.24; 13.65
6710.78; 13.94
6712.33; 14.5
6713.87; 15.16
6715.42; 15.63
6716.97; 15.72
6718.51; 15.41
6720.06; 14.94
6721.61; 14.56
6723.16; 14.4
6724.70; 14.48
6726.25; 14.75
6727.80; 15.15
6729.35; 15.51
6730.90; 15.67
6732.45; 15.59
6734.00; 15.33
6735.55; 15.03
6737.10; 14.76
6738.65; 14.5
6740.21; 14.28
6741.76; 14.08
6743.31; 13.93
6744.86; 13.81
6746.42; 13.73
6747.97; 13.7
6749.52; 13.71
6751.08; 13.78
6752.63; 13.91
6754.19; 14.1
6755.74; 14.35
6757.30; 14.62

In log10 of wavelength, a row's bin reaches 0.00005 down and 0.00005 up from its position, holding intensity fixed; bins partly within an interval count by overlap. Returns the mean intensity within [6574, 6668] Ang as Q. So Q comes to 14.9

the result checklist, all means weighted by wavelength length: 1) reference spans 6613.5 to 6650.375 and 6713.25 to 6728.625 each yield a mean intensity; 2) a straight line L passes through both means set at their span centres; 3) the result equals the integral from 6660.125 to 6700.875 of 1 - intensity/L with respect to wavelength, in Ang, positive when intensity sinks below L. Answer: 1.6 Ang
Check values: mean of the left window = 14.7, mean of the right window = 15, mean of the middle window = 14.3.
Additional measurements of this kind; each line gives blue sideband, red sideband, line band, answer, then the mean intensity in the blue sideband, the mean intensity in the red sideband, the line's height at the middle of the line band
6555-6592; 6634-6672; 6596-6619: 2.3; 17.1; 14.6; 16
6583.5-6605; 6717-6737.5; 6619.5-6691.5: 2.2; 15.1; 15.1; 15.1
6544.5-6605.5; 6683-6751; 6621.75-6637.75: 0.7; 16.2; 14.3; 15.5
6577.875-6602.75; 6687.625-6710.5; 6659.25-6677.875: -1.0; 15.6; 13.6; 14.2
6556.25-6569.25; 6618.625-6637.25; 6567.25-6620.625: 6.4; 19.4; 14.9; 17.2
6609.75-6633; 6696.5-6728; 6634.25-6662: 0.5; 14.9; 14.4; 14.7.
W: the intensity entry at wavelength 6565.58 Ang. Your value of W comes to 20.08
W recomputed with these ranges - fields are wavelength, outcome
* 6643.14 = 14.5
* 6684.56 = 14.25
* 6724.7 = 14.48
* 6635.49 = 14.58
